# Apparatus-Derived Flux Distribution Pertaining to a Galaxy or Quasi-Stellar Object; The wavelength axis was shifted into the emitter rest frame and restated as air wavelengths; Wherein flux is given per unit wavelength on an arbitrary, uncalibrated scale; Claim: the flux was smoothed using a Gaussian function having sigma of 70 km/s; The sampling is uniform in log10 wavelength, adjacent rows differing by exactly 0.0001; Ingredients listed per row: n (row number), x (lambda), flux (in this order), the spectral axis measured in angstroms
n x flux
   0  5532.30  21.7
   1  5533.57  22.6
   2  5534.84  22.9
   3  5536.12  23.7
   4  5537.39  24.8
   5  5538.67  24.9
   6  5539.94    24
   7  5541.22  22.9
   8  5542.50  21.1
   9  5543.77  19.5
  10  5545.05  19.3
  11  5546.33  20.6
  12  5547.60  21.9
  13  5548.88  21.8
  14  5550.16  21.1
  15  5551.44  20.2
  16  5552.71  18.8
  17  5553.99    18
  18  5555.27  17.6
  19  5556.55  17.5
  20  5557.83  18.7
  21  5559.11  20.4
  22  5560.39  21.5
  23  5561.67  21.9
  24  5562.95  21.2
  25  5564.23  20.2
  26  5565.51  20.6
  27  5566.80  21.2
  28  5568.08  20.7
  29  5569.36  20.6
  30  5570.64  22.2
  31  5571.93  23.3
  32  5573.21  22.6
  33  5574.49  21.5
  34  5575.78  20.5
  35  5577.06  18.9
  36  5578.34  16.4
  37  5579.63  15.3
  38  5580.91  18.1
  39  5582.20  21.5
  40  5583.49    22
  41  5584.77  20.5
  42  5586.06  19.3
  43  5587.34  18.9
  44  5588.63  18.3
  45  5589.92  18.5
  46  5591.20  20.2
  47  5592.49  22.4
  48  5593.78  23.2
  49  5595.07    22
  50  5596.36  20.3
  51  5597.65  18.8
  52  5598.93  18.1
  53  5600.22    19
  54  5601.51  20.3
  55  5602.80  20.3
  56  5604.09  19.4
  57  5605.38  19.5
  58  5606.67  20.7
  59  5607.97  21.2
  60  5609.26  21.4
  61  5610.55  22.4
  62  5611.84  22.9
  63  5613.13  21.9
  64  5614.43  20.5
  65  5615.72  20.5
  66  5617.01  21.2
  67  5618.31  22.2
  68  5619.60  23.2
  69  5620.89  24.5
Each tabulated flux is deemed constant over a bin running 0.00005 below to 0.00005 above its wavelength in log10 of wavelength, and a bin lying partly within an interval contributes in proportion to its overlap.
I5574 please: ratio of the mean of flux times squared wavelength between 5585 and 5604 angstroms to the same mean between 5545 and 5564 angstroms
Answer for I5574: 1.01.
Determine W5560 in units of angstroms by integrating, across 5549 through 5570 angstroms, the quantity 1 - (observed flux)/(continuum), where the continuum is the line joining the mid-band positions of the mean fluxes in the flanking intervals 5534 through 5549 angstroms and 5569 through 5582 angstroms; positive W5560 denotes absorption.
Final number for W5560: 1.0 angstroms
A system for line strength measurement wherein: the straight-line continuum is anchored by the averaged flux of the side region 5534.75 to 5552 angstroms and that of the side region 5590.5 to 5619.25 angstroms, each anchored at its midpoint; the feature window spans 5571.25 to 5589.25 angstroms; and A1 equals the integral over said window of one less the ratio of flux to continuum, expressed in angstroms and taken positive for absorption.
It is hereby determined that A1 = 1.3 angstroms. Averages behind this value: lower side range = 22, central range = 19.8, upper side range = 20.9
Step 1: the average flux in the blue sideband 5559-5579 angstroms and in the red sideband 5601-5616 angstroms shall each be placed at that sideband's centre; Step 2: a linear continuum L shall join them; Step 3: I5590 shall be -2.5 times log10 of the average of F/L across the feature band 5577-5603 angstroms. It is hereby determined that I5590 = 0.07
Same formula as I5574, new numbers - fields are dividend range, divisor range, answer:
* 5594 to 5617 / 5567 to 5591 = 1.04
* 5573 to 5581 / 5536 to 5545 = 0.84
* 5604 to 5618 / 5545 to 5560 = 1.10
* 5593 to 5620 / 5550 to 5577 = 1.04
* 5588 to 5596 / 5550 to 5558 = 1.12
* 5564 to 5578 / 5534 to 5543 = 0.91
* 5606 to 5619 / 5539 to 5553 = 1.04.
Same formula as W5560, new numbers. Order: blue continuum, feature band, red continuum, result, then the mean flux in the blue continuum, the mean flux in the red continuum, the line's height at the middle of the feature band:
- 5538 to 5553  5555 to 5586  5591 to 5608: 1.0 angstroms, 21.4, 20.4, 20.9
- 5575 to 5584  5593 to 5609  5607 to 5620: 0.3 angstroms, 18.9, 21.7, 20.7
